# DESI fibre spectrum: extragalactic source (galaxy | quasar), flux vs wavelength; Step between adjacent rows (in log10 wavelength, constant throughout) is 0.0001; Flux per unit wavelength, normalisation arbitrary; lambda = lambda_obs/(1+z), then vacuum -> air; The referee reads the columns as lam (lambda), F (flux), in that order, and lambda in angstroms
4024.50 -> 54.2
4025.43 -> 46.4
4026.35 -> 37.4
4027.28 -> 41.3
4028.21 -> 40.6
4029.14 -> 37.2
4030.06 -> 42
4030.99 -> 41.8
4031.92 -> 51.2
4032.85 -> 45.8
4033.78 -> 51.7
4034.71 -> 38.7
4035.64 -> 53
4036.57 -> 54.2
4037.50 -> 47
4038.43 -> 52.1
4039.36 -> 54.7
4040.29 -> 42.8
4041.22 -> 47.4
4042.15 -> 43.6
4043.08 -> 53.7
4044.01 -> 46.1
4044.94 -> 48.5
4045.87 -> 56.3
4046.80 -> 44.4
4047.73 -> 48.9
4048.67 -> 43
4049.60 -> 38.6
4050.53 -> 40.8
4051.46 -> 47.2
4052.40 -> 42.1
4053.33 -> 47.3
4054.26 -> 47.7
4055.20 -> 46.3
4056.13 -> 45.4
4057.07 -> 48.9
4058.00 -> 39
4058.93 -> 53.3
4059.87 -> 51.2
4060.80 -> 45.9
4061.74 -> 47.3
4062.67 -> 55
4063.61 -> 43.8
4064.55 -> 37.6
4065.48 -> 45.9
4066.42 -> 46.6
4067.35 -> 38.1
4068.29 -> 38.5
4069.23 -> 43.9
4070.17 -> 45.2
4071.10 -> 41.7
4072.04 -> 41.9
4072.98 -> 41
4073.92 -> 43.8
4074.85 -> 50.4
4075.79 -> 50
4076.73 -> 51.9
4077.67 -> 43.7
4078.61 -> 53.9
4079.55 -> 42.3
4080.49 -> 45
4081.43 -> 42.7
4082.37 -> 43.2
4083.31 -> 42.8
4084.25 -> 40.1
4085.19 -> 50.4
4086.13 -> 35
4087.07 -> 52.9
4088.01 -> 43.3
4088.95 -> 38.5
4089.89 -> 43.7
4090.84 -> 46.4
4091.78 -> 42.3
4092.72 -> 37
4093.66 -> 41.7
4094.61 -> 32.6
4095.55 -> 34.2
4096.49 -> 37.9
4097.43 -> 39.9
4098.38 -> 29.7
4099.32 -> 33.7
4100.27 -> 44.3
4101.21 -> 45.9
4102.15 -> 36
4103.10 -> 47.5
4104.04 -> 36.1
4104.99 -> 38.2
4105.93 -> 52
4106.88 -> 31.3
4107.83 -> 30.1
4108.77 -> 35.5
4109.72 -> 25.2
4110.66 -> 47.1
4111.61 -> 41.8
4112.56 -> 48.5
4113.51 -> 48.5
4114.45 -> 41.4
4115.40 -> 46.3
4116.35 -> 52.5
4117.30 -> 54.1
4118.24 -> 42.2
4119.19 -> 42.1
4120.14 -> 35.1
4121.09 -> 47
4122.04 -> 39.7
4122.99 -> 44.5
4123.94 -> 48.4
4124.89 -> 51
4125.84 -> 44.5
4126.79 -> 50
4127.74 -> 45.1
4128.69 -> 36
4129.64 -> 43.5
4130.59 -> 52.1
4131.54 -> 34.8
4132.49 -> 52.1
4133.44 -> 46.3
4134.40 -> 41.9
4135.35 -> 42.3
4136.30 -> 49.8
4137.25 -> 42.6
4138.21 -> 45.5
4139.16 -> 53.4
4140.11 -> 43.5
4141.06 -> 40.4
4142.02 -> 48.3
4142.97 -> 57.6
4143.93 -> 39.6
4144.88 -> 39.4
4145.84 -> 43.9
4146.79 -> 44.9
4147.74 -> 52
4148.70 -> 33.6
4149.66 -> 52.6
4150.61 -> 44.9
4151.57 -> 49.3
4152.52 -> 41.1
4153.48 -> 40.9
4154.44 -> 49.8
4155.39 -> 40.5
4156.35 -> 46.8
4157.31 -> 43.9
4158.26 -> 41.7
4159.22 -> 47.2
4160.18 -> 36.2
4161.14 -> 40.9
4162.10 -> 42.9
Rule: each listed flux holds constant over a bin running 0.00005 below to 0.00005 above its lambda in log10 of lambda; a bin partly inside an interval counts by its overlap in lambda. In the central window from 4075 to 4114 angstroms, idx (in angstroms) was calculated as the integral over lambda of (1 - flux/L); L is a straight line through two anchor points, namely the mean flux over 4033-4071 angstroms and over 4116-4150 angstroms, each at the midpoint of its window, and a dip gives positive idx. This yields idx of 3.63 angstroms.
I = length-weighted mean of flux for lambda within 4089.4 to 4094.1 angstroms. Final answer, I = 42.2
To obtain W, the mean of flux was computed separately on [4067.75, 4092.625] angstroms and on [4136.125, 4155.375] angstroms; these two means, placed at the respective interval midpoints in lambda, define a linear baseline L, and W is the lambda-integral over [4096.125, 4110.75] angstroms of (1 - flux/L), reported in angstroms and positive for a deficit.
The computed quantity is 2.2 angstroms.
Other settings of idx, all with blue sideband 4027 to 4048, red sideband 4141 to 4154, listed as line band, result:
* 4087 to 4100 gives 1.93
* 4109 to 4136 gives 0.66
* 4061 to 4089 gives 1.06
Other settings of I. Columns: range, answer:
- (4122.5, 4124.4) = 46.4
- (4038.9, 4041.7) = 48.3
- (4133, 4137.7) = 44.6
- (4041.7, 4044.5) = 47.9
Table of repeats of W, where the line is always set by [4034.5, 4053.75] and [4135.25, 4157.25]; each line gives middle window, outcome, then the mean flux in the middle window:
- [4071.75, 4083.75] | 0.3 angstroms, 45.6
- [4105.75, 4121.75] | 1.3 angstroms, 42.2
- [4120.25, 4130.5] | 0.2 angstroms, 44.9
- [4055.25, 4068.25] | 0.3 angstroms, 45.8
